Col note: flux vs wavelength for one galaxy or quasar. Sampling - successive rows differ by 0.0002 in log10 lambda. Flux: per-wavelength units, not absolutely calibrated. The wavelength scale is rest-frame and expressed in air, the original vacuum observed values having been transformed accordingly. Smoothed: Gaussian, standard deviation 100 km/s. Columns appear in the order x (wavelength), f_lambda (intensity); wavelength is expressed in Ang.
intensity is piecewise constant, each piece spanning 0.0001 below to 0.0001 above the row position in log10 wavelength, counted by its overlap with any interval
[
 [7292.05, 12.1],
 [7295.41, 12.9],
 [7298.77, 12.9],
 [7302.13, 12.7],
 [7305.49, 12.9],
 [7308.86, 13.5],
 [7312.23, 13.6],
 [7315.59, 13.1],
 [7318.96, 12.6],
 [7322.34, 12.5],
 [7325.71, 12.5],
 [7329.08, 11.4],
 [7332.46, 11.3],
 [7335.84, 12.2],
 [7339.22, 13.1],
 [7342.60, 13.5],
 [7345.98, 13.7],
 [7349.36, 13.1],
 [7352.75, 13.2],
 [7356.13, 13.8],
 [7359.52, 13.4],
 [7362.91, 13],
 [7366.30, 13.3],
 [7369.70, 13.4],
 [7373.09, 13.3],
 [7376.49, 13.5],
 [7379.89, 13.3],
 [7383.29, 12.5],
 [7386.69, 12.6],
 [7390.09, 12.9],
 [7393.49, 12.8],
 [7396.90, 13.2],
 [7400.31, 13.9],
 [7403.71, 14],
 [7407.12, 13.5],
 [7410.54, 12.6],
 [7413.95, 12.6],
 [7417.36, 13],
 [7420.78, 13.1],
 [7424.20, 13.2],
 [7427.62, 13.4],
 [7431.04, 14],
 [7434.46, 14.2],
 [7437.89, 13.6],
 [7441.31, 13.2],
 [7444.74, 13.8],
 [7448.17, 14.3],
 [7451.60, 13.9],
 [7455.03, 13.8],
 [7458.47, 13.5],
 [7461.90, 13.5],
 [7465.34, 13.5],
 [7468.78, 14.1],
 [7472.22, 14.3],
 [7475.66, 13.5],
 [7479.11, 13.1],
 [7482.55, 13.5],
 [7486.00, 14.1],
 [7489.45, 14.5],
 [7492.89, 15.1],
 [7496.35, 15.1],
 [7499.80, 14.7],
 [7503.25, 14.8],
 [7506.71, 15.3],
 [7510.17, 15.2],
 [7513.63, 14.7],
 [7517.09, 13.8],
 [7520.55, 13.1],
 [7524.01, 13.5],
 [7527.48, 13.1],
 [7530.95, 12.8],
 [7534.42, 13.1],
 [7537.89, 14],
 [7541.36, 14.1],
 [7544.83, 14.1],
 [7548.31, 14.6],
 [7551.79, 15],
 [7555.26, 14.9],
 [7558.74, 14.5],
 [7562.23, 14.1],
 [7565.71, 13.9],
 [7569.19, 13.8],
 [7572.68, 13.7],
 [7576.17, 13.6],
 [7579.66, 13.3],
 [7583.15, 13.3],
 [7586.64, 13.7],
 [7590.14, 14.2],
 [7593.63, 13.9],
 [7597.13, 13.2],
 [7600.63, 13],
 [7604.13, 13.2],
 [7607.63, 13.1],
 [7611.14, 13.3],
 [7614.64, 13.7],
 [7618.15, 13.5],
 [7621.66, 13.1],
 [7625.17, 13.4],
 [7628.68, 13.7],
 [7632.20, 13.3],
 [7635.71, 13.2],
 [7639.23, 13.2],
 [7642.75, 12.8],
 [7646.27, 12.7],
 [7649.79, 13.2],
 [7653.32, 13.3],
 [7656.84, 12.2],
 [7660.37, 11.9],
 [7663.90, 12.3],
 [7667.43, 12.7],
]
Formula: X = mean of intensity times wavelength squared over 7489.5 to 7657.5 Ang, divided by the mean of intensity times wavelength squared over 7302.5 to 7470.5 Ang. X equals 1.1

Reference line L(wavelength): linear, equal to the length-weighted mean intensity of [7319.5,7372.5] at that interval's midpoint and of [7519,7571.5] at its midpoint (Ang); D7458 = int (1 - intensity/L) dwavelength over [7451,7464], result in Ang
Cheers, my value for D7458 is -0.2 Ang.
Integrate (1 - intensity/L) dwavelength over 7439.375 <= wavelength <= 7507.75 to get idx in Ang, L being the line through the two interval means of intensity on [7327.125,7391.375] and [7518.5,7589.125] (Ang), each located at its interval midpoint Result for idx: -3.0 Ang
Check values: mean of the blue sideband 13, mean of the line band 14.1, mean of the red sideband 13.8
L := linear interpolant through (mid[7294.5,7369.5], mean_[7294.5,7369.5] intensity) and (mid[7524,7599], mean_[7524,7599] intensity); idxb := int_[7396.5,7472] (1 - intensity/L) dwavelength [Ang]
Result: -1.3 Ang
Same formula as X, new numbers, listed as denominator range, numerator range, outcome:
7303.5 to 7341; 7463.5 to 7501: 1.17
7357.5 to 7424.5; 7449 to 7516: 1.11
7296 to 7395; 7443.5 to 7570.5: 1.14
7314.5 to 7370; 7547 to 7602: 1.15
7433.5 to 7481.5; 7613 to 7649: 1.01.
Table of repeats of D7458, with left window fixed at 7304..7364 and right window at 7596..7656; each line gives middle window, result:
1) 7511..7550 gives -1.9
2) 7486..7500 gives -1.8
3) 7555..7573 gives -1.3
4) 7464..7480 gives -0.8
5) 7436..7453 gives -1.0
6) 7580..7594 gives -0.6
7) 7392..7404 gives -0.4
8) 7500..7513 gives -1.9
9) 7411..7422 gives 0.1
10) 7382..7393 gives 0.2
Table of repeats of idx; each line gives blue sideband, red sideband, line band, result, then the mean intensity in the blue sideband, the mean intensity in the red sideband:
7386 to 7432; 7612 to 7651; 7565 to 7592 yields -0.89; 13.2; 13.3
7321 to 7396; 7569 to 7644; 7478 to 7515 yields -3.87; 12.9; 13.4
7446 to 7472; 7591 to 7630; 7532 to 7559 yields -1.32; 13.8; 13.4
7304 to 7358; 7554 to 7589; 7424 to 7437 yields -0.45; 12.9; 13.9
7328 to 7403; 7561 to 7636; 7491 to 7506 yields -1.84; 13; 13.5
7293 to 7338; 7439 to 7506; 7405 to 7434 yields 0.70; 12.6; 14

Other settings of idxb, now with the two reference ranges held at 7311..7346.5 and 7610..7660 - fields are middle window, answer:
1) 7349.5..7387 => -1.55 Ang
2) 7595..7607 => -0.06 Ang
